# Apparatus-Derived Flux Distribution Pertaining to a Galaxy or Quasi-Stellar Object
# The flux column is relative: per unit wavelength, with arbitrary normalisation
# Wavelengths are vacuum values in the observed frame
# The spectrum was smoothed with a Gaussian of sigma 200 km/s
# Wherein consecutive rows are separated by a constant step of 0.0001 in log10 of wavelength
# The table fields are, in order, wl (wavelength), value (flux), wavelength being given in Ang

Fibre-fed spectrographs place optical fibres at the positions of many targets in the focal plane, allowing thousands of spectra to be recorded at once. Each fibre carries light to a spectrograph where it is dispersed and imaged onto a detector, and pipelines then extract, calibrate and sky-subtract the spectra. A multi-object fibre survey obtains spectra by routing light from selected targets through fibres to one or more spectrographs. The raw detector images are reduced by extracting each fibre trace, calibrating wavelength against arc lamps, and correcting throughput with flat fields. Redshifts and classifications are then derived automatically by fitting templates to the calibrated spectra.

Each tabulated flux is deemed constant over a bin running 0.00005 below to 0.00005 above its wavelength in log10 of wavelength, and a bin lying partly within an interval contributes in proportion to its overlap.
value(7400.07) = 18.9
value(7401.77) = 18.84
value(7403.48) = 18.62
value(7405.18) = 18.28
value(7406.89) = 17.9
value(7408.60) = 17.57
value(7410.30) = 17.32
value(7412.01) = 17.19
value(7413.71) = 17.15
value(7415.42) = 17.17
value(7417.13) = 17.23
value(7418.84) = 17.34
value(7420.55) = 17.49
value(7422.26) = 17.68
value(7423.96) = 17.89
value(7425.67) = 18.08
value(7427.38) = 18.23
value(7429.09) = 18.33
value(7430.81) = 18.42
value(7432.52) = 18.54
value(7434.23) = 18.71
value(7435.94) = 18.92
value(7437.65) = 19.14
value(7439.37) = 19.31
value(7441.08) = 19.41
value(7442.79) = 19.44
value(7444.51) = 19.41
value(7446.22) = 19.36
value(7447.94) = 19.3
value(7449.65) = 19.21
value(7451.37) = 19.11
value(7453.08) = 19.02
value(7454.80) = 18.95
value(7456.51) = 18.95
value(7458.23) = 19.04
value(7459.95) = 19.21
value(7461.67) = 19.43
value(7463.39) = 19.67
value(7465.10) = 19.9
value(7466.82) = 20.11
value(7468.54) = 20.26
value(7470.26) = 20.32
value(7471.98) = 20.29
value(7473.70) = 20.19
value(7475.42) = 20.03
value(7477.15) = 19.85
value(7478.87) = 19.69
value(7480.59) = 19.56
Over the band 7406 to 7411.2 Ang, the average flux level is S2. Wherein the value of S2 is 17.6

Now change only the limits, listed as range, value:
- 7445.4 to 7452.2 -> 19.2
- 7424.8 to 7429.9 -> 18.2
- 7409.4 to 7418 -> 17.2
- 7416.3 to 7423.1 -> 17.4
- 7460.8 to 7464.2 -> 19.5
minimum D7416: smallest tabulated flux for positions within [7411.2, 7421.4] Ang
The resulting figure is 17.15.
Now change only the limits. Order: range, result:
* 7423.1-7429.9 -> 17.89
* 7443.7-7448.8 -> 19.3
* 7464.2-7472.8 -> 19.9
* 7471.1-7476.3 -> 20.03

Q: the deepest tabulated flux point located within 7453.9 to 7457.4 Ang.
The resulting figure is 18.95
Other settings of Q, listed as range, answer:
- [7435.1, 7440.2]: 18.92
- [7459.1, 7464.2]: 19.21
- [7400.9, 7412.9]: 17.19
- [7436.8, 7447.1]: 19.14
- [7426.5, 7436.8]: 18.23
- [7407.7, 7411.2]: 17.32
